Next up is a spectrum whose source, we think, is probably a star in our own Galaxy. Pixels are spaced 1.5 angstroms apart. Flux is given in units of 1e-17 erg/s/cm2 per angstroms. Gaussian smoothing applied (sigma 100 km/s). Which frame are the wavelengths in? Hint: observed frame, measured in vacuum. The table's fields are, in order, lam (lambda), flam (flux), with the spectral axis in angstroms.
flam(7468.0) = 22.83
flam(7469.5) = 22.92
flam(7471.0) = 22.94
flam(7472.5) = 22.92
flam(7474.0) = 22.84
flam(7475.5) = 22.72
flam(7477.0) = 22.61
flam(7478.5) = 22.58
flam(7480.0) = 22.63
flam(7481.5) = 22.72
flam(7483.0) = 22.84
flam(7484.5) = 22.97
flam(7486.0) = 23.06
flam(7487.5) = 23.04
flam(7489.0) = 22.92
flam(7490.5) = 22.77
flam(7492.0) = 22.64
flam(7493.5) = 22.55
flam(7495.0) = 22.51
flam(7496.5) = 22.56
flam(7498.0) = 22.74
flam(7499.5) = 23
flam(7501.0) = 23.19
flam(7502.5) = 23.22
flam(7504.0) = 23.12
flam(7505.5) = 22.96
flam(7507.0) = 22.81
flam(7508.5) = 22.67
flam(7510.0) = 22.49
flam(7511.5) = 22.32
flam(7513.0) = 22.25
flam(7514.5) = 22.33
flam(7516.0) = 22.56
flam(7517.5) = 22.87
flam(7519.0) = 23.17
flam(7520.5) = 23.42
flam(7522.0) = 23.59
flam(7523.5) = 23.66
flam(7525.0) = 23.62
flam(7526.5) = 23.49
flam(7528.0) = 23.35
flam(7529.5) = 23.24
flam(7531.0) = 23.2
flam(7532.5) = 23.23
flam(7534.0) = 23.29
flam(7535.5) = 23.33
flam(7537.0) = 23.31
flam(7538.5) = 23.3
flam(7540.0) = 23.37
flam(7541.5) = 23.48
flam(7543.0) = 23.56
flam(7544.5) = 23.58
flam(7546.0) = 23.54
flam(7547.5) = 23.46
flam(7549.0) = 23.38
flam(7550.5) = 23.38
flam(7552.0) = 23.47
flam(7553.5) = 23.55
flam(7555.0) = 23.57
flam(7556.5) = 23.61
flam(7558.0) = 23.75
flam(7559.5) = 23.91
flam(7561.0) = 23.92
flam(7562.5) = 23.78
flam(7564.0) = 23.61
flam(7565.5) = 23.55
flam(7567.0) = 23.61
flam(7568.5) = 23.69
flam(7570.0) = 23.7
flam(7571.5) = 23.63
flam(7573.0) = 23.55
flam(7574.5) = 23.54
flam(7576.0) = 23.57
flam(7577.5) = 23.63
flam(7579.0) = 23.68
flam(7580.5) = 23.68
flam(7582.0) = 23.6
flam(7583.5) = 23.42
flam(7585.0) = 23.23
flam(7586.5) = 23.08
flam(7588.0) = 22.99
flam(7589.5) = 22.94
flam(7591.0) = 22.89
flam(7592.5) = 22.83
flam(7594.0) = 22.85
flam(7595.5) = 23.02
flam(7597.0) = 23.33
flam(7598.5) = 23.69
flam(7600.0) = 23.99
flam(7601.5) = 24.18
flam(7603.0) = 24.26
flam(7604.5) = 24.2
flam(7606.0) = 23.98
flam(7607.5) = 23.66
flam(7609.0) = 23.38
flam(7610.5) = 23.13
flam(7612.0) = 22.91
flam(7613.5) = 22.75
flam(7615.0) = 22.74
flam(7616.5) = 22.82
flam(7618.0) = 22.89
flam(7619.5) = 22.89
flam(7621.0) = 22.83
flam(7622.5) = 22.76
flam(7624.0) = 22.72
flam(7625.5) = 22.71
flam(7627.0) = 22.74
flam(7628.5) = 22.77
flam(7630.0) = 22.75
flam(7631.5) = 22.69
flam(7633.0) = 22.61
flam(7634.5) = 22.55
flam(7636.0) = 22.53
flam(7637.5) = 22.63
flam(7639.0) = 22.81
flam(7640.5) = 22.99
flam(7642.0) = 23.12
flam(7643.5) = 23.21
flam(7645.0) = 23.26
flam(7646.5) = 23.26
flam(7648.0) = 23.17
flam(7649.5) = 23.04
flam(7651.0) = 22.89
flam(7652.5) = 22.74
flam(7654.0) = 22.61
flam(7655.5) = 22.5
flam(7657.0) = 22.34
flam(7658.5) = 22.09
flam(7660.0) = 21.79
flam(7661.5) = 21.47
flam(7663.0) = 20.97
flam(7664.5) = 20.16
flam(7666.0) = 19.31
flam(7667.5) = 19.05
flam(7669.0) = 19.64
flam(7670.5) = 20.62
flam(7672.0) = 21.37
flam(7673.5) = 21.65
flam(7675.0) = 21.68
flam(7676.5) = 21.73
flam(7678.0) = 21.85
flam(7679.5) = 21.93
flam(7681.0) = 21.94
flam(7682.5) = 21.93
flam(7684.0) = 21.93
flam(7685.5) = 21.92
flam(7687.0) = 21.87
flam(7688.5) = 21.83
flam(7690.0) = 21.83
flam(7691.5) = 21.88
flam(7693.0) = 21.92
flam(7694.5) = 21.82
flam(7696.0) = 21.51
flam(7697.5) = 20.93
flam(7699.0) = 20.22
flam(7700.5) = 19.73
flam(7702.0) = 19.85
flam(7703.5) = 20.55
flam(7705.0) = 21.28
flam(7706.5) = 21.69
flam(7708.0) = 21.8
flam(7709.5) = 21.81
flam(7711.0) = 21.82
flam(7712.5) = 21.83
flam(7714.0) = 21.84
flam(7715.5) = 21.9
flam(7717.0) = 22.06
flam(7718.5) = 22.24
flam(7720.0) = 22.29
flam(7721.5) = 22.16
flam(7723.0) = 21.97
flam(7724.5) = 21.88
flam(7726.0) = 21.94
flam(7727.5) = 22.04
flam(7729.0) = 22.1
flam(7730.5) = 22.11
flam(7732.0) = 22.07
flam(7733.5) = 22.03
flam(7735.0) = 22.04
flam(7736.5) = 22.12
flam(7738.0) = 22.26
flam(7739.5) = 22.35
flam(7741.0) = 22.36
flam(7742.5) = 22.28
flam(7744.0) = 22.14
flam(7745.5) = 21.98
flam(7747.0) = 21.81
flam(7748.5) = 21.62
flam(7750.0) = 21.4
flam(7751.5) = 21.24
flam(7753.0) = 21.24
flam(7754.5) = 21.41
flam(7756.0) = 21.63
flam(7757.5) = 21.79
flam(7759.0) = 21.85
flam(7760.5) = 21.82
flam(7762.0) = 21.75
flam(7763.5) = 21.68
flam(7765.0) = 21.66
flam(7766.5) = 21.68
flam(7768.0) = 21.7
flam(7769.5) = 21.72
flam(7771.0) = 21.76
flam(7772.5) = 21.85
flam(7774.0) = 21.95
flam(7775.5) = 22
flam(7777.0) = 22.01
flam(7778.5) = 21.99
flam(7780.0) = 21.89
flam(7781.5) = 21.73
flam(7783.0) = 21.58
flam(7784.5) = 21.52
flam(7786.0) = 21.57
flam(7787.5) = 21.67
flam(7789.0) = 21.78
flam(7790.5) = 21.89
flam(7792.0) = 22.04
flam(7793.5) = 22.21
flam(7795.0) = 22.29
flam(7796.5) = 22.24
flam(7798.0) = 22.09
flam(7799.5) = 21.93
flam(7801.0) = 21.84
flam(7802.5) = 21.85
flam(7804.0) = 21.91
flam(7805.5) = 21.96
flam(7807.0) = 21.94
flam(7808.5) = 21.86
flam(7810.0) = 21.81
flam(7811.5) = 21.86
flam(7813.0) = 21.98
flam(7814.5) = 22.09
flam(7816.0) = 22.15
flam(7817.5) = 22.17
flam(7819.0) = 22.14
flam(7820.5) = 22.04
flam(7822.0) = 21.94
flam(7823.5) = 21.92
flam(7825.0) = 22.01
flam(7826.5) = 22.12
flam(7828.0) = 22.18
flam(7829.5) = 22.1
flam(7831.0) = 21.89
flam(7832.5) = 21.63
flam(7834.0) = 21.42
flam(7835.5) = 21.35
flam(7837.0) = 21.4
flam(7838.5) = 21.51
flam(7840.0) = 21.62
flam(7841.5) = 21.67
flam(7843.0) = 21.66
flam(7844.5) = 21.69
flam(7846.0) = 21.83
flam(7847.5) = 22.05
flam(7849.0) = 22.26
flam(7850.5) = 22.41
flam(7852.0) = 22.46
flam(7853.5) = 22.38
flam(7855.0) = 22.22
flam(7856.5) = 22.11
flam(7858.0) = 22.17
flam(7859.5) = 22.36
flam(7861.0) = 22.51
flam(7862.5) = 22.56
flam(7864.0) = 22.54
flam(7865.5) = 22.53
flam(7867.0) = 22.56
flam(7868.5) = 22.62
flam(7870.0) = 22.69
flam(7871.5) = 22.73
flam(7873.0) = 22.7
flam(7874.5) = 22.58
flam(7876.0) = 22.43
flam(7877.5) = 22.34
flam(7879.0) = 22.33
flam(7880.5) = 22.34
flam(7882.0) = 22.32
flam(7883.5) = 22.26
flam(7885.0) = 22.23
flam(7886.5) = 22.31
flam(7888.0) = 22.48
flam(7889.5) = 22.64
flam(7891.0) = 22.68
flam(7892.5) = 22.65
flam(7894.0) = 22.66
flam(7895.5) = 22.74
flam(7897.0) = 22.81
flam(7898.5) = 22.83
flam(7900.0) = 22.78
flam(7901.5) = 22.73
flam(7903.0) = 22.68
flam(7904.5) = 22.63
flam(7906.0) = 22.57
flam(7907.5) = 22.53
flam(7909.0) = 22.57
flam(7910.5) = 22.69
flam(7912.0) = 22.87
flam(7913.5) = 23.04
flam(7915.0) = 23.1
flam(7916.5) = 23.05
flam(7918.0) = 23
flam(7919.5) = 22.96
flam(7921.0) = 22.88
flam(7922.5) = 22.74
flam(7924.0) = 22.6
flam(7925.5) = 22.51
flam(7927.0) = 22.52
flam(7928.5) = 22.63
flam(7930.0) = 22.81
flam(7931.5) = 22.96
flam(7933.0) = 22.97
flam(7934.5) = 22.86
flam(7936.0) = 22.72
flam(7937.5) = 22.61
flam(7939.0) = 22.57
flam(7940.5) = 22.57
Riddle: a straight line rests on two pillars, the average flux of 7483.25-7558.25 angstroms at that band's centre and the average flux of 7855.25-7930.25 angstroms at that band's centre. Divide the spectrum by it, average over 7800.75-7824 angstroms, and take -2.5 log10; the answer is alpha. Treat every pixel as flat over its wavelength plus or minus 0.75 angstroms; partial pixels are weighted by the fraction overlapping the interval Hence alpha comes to 0.04 mag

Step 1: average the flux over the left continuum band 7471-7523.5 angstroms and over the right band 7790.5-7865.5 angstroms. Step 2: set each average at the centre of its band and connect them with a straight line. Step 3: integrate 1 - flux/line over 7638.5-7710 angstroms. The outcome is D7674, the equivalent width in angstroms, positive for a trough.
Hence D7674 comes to 2.2 angstroms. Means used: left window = 22.8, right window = 22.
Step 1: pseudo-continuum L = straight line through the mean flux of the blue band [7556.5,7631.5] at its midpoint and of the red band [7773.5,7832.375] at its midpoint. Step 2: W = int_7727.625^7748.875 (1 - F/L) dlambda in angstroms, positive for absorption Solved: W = 0.3 angstroms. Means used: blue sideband 23.3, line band 22.1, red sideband 21.9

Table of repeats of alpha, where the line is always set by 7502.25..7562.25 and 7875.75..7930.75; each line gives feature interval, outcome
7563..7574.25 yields -0.019 mag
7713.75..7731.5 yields 0.043 mag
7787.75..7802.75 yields 0.040 mag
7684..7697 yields 0.058 mag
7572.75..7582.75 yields -0.020 mag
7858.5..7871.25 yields 0.008 mag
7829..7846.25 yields 0.055 mag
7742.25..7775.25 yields 0.057 mag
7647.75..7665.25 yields 0.045 mag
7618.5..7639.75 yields 0.018 mag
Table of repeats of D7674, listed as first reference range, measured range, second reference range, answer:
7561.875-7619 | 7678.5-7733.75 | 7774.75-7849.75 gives 2.28 angstroms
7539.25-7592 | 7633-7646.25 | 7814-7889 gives 0.16 angstroms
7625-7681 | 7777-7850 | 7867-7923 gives 1.87 angstroms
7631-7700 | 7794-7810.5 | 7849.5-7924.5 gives 0.25 angstroms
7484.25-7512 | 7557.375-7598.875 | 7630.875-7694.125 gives -1.92 angstroms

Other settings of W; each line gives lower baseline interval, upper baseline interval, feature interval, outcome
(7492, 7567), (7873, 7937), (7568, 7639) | -0.27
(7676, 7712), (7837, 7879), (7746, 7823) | 0.26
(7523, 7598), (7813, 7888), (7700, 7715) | 1.01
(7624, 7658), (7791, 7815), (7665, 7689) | 1.46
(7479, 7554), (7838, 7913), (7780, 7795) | 0.51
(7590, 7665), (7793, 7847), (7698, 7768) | 1.93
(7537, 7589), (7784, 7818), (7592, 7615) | -0.19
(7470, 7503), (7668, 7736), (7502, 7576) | -2.66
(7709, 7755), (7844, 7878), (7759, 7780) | 0.25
